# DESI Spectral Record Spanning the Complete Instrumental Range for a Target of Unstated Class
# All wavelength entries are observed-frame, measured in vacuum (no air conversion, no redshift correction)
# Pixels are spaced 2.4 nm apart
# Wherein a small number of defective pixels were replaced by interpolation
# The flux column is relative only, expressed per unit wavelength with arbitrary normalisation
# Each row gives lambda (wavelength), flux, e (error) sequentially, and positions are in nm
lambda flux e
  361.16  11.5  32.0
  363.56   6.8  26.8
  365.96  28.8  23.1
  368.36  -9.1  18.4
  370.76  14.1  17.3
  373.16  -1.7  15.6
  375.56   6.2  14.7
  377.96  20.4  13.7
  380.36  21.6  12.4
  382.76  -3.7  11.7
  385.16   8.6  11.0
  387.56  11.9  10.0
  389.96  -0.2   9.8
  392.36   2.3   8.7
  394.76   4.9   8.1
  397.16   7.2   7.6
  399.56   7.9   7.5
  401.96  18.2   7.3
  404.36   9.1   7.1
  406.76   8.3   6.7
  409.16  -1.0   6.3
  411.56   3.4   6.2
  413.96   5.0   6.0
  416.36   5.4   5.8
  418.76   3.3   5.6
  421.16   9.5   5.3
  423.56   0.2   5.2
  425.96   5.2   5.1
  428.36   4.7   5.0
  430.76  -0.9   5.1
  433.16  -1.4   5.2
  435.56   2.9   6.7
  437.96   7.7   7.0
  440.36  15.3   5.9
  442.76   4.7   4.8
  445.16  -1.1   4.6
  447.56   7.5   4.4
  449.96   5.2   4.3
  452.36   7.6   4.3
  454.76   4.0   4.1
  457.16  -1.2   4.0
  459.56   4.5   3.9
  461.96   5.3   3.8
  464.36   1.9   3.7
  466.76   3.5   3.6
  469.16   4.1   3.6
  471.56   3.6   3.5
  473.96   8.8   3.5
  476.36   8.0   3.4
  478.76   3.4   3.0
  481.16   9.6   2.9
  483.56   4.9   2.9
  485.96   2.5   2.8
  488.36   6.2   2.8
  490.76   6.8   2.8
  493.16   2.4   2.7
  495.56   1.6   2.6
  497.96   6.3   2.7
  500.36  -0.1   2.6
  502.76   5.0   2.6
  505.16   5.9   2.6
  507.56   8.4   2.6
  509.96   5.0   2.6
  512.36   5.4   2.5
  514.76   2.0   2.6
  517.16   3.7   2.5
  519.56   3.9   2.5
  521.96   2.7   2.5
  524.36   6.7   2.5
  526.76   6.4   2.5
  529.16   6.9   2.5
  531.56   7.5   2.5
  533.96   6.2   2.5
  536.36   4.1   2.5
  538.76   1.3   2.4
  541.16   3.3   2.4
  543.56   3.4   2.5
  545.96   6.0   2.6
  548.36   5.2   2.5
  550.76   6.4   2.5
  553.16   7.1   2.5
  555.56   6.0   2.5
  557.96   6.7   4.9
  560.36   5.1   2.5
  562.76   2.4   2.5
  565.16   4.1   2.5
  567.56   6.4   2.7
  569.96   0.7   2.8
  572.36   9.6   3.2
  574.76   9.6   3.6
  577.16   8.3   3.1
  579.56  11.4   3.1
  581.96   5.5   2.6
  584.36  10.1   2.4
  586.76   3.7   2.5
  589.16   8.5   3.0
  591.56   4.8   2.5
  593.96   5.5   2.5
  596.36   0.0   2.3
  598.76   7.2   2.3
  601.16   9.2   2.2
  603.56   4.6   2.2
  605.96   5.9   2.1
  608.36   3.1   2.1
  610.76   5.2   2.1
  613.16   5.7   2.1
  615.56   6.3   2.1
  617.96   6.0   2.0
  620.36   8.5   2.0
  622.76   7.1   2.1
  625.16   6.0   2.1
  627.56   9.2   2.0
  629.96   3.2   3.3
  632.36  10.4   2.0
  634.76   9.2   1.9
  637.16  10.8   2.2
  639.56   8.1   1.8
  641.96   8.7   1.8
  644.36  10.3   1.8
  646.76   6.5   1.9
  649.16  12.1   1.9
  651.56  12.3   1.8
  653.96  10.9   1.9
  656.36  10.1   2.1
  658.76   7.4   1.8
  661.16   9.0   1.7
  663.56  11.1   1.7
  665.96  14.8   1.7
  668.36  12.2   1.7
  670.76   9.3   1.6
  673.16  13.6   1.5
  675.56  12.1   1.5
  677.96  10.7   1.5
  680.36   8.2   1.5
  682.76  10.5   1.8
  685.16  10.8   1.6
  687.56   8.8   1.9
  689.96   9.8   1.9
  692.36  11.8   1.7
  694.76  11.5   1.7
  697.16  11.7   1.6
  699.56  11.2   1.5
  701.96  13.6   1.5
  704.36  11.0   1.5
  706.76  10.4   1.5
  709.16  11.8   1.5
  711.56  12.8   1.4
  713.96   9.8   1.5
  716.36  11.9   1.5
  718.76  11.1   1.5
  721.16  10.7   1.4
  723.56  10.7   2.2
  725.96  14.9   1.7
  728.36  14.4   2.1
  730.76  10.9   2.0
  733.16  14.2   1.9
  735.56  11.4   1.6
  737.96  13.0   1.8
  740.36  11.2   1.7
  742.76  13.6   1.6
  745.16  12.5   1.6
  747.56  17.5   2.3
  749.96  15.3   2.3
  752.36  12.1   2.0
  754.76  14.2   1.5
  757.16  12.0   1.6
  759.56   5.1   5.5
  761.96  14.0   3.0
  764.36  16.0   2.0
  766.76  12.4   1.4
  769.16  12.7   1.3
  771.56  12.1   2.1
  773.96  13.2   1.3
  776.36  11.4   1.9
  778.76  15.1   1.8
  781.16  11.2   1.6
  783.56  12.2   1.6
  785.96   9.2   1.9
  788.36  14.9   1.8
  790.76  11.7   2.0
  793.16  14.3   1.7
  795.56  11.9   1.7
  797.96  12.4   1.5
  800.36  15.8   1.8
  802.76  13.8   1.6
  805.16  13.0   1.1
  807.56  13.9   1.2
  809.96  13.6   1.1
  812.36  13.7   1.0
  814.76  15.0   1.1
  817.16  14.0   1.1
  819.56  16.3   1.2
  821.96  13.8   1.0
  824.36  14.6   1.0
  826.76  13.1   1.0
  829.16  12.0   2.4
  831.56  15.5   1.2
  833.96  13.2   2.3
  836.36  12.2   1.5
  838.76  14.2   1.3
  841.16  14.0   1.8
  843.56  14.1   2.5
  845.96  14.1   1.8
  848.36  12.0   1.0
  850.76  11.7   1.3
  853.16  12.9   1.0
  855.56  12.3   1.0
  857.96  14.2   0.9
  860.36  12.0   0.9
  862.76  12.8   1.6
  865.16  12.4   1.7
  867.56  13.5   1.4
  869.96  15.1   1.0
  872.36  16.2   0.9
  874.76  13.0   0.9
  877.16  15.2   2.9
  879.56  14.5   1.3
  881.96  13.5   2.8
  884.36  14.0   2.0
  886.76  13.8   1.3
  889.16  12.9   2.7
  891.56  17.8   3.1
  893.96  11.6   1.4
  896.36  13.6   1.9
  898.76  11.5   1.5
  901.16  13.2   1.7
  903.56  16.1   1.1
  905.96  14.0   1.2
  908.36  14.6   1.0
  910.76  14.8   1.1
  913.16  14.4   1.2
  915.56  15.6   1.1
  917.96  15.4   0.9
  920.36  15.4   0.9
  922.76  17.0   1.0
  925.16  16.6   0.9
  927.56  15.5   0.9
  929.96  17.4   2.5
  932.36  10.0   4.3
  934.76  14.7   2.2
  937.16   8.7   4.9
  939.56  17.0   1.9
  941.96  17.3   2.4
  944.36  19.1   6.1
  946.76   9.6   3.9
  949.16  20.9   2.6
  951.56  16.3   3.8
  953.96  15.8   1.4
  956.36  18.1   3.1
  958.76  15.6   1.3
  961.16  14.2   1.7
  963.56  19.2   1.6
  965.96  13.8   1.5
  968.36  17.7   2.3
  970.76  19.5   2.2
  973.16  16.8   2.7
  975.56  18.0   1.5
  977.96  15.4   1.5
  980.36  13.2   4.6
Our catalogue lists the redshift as 0.661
